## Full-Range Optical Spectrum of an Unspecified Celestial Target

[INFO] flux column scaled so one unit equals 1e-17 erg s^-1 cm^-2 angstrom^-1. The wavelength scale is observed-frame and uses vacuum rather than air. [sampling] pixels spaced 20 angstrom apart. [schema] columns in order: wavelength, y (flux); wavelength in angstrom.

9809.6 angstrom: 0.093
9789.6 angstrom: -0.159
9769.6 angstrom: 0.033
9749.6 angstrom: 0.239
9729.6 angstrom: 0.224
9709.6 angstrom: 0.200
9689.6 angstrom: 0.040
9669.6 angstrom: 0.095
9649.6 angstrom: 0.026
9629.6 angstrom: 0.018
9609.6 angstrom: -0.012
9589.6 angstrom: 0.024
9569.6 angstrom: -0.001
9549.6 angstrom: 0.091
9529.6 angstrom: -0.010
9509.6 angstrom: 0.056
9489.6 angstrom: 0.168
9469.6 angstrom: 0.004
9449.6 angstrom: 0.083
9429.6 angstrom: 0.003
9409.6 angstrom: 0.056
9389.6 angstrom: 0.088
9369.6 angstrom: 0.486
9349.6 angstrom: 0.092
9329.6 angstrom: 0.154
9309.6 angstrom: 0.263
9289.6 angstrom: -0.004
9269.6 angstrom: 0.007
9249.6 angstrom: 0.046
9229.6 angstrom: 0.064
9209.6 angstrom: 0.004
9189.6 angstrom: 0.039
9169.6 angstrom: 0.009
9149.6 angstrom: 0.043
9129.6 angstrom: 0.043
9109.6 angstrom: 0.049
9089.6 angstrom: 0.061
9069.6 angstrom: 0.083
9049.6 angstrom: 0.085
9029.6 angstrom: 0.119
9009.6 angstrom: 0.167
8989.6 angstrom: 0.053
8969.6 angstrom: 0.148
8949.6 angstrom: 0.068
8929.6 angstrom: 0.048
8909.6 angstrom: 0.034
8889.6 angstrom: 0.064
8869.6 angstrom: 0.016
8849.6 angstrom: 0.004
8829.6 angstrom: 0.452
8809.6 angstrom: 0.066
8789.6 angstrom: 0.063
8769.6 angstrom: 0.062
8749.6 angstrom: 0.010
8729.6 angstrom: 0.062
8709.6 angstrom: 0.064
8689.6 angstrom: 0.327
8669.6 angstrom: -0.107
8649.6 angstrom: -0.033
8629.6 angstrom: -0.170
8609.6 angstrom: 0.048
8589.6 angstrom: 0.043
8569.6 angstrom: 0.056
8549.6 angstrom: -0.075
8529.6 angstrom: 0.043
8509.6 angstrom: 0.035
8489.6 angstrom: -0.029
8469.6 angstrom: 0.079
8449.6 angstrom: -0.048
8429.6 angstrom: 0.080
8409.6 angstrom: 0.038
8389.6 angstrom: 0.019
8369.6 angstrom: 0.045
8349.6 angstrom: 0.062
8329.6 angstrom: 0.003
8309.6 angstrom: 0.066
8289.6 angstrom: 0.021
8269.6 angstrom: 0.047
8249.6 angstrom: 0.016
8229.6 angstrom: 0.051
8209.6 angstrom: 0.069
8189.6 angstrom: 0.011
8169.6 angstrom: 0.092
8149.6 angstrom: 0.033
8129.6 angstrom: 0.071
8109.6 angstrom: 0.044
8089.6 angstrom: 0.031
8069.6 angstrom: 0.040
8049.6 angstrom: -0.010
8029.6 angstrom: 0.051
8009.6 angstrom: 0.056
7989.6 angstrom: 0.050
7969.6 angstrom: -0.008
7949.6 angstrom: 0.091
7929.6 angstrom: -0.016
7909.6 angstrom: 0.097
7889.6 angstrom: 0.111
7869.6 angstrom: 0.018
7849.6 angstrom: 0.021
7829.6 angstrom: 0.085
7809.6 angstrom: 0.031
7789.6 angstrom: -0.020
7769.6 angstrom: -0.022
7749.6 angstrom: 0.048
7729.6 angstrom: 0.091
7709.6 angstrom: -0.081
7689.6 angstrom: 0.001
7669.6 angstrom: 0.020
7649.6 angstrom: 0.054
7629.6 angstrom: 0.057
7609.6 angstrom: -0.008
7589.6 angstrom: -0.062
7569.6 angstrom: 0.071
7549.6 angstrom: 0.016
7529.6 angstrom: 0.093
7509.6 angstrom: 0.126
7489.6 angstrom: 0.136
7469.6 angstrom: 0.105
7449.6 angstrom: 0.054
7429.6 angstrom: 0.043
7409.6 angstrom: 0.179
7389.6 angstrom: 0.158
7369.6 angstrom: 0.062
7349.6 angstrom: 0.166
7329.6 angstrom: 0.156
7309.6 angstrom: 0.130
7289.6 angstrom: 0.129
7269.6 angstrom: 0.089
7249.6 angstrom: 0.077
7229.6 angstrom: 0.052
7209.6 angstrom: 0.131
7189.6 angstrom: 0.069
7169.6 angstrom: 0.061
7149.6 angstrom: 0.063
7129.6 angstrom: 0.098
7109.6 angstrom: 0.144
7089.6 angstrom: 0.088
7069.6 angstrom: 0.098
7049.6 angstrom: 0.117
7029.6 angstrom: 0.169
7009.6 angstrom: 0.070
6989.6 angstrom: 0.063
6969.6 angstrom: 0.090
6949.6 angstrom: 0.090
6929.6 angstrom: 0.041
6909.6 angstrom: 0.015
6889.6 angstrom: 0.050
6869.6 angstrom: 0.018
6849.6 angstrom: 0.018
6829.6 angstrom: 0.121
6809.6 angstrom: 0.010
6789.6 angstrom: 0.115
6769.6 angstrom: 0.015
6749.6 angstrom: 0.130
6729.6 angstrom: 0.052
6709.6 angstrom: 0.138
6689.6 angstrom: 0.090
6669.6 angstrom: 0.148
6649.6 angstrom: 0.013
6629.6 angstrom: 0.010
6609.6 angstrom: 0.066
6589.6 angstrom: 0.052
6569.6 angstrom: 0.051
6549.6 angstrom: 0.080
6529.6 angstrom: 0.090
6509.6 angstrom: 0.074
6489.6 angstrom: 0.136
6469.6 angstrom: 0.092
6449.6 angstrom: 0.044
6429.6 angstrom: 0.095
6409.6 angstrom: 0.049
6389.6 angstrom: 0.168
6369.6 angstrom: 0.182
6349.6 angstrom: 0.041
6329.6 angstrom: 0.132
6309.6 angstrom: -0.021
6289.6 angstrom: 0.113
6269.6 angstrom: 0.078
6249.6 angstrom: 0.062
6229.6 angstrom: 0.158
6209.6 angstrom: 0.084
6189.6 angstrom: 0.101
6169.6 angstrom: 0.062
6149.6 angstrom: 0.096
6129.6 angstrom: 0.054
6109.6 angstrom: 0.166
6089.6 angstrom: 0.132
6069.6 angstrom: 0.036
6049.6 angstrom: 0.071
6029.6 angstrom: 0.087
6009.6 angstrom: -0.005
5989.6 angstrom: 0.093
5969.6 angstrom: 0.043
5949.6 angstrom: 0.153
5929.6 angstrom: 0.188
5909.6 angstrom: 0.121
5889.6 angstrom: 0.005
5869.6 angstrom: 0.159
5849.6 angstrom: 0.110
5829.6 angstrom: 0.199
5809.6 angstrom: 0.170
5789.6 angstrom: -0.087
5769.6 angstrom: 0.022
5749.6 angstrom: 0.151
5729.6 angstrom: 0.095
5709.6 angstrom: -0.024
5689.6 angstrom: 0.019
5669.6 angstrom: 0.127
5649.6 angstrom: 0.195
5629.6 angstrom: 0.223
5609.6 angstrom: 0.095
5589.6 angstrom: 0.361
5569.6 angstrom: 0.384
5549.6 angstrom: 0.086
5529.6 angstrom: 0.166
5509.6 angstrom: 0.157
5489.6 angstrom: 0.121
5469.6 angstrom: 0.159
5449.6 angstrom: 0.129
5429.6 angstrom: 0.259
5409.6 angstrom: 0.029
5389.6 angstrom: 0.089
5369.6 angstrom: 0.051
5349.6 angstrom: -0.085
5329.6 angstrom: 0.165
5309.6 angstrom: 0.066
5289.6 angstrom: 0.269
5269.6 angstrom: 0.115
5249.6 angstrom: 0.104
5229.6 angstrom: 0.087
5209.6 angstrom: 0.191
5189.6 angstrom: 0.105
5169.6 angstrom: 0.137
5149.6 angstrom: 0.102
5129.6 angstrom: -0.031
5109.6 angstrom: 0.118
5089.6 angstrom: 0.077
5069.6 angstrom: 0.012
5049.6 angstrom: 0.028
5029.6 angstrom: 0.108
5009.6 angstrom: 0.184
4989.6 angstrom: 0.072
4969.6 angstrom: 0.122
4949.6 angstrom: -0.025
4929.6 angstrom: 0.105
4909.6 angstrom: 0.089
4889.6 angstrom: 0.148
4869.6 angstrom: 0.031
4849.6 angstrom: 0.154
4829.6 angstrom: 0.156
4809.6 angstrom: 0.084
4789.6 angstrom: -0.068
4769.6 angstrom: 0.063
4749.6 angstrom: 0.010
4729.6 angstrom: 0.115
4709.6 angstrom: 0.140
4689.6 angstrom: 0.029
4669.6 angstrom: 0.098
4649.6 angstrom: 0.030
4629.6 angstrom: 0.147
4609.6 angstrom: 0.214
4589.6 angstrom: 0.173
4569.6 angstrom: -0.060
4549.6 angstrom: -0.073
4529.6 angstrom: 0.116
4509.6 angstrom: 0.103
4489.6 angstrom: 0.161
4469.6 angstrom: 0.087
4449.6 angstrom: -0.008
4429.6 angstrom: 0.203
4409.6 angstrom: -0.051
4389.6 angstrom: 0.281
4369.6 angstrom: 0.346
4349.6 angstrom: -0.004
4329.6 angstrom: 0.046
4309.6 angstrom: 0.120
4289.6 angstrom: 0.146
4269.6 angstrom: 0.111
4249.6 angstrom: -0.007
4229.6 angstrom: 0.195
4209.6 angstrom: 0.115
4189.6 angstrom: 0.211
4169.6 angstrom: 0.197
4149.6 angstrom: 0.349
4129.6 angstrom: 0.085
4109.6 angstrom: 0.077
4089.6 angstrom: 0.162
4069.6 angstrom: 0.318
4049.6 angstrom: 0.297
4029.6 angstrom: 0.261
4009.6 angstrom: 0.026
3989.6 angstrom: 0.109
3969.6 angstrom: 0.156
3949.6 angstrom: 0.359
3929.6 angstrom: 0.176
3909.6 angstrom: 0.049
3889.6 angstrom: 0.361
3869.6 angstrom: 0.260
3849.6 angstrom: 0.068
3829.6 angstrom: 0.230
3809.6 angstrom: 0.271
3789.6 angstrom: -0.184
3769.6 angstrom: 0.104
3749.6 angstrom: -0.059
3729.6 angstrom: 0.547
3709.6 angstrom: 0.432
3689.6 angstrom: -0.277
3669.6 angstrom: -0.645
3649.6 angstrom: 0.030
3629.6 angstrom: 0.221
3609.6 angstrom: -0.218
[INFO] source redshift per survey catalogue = 1.332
